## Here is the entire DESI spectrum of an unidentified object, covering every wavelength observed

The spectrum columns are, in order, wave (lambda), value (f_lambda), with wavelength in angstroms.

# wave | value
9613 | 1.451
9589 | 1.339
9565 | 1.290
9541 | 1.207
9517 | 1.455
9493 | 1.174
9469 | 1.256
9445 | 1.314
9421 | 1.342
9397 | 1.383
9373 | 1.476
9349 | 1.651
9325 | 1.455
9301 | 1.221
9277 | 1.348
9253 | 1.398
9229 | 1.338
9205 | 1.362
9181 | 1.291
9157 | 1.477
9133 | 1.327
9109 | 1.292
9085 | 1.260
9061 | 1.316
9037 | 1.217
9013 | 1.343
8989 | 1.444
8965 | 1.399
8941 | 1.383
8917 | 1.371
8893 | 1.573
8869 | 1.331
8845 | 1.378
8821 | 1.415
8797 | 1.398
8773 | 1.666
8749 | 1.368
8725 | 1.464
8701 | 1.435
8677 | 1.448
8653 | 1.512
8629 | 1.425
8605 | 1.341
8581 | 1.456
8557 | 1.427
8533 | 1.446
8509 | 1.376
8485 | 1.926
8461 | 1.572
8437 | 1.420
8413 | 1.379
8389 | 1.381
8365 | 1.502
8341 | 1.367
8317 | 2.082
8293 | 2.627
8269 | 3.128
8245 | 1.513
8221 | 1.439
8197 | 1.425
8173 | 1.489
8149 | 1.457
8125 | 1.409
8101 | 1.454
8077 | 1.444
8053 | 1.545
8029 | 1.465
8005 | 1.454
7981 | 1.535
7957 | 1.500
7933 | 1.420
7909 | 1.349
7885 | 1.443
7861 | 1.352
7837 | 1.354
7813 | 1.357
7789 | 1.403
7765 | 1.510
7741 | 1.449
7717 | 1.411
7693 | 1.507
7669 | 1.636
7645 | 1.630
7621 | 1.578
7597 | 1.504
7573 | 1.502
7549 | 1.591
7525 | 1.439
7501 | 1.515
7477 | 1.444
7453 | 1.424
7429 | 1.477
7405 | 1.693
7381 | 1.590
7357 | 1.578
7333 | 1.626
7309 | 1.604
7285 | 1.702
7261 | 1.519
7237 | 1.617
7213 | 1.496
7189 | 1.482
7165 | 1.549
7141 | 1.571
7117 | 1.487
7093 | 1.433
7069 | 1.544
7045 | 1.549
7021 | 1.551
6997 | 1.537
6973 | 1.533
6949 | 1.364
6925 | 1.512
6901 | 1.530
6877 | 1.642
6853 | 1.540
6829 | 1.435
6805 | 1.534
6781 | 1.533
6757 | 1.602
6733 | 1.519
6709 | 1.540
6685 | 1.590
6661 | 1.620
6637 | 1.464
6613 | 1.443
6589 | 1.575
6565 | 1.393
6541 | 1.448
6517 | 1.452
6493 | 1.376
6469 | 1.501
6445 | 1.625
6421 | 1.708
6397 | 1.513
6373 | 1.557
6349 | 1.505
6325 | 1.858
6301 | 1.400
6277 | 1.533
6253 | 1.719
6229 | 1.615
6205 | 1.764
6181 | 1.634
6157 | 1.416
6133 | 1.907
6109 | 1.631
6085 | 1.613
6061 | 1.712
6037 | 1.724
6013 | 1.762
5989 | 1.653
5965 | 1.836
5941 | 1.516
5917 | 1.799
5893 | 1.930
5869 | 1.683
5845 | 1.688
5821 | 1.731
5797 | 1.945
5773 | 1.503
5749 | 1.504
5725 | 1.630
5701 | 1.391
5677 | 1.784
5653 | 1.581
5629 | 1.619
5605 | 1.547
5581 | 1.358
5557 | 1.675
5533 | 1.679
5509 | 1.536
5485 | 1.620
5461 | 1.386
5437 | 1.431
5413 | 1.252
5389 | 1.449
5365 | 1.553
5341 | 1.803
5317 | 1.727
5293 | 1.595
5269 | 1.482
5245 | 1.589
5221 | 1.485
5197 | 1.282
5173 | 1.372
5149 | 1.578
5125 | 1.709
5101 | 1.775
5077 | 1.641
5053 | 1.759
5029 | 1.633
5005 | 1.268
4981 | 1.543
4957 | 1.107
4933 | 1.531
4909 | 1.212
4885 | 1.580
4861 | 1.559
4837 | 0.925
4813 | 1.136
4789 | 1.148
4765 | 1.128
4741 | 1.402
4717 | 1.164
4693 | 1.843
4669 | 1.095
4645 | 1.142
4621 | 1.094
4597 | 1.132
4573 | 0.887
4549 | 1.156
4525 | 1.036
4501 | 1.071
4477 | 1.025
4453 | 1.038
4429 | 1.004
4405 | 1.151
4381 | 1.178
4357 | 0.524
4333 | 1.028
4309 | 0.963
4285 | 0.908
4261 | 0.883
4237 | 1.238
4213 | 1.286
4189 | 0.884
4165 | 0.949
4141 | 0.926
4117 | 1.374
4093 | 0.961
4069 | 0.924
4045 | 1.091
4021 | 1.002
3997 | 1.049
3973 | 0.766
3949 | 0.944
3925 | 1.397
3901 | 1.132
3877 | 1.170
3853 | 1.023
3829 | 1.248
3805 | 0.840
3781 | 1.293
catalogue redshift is 0.26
